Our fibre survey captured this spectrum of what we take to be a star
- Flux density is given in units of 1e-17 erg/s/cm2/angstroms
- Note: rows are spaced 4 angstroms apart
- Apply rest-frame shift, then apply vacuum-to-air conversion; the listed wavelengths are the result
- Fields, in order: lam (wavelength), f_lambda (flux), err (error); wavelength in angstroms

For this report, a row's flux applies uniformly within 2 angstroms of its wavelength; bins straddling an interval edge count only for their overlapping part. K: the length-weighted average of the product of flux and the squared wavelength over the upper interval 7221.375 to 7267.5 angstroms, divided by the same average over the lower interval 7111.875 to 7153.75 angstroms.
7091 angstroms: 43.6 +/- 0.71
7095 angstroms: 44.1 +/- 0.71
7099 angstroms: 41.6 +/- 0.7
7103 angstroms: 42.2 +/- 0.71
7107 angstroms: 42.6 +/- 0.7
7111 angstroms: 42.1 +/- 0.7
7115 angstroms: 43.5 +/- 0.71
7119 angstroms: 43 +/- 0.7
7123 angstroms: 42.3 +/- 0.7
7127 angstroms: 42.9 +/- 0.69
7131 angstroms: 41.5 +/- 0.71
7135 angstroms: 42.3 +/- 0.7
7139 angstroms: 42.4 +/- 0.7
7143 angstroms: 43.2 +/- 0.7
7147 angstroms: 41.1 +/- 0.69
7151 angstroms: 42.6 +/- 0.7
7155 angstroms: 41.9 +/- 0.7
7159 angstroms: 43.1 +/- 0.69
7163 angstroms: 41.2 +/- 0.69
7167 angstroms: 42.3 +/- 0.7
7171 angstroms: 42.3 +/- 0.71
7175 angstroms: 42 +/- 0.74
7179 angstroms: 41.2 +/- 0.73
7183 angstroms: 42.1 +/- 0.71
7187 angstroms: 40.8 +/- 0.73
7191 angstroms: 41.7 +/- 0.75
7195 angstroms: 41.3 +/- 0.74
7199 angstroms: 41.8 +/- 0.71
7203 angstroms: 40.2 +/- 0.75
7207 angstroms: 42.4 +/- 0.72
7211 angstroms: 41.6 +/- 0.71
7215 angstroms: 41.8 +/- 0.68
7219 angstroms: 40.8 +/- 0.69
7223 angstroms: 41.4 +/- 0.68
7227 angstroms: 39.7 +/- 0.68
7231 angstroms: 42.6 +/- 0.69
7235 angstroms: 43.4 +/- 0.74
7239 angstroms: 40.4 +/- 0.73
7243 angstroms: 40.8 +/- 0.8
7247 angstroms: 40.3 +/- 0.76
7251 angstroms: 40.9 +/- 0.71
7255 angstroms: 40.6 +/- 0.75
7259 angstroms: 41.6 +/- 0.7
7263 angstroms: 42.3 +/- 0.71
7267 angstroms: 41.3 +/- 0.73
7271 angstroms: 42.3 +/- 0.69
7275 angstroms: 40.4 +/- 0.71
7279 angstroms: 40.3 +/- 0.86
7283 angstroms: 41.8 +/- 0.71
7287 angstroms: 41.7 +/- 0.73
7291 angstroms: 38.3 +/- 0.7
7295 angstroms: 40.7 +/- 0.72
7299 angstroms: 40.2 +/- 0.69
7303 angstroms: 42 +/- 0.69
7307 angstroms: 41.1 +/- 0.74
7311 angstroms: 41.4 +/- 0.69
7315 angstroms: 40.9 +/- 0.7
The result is 1.0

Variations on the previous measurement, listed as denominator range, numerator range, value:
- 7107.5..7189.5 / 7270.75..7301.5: 1.00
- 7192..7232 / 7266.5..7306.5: 1.01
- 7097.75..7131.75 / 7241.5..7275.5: 1.01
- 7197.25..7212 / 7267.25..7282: 1.01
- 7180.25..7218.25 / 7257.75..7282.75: 1.02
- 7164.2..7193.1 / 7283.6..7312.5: 1.01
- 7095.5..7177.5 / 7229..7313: 1.01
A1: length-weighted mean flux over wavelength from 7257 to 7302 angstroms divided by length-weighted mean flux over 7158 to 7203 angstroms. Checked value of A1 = 0.98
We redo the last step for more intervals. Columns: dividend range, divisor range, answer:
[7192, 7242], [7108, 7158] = 0.98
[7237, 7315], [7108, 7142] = 0.96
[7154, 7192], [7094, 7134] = 0.98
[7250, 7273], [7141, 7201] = 0.99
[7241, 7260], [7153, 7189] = 0.97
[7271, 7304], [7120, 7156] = 0.96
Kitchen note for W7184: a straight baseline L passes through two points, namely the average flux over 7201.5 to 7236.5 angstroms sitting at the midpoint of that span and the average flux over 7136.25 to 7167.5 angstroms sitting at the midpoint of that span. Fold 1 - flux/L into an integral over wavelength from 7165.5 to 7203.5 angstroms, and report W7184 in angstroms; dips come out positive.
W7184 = 0.3 angstroms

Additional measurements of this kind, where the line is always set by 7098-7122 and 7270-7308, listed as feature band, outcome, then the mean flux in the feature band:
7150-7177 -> -0.10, 42.2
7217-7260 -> 0.20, 41.1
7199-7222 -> 0.10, 41.4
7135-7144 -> -0.08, 42.6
